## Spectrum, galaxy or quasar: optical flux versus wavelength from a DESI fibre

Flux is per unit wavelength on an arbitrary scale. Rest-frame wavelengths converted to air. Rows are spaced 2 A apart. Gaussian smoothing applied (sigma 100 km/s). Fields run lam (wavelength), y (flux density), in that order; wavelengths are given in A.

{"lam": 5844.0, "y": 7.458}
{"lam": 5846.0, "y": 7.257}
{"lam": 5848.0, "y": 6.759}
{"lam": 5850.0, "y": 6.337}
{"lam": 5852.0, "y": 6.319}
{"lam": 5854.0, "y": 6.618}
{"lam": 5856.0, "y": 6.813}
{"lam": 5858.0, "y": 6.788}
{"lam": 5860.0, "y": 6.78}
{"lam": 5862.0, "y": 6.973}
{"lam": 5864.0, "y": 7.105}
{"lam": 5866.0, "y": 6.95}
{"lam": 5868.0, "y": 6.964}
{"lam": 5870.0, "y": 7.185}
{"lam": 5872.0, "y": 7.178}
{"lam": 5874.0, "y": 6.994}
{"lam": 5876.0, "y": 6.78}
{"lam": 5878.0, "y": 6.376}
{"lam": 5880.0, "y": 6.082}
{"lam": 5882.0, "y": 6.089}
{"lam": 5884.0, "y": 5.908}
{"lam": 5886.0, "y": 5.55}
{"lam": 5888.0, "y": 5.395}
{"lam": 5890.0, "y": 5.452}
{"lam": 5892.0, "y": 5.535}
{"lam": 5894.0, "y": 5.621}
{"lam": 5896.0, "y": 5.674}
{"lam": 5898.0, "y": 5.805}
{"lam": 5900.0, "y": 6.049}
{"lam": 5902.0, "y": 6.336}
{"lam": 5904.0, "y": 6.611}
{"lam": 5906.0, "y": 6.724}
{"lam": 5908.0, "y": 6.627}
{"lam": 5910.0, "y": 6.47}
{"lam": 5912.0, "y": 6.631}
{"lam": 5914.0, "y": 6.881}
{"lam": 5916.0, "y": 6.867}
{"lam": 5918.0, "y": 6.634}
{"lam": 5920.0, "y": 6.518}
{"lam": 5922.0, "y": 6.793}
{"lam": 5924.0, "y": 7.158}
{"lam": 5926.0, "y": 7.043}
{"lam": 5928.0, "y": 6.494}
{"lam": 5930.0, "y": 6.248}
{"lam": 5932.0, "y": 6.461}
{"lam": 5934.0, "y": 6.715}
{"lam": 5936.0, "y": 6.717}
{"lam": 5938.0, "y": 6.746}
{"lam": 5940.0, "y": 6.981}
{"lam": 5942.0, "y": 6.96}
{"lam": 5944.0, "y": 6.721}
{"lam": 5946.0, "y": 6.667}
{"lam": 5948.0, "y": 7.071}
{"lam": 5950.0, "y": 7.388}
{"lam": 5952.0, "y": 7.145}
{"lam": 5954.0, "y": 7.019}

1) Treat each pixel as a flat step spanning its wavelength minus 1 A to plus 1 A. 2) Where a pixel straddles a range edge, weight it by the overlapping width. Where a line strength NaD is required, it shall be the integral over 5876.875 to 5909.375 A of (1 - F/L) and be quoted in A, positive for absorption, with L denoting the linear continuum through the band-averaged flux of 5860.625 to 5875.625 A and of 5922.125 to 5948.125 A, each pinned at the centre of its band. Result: 4.4 A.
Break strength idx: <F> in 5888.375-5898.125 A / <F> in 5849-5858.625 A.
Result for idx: 0.85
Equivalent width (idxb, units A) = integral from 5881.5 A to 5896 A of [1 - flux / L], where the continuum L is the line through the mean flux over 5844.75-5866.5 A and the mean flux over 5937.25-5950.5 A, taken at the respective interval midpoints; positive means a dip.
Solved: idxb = 2.6 A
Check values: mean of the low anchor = 6.79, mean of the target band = 5.64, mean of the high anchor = 6.92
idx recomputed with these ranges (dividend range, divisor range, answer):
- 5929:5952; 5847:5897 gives 1.06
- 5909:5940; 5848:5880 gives 0.99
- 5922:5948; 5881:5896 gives 1.20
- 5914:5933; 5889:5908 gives 1.11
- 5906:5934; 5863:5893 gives 1.05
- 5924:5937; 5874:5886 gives 1.06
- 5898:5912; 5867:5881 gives 0.95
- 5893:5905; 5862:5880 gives 0.87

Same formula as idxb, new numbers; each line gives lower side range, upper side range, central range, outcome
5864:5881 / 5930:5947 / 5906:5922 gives 0.2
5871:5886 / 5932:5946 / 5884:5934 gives 2.2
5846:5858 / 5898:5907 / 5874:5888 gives 0.7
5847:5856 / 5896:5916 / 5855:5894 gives 0.3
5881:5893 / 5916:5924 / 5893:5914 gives -0.3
